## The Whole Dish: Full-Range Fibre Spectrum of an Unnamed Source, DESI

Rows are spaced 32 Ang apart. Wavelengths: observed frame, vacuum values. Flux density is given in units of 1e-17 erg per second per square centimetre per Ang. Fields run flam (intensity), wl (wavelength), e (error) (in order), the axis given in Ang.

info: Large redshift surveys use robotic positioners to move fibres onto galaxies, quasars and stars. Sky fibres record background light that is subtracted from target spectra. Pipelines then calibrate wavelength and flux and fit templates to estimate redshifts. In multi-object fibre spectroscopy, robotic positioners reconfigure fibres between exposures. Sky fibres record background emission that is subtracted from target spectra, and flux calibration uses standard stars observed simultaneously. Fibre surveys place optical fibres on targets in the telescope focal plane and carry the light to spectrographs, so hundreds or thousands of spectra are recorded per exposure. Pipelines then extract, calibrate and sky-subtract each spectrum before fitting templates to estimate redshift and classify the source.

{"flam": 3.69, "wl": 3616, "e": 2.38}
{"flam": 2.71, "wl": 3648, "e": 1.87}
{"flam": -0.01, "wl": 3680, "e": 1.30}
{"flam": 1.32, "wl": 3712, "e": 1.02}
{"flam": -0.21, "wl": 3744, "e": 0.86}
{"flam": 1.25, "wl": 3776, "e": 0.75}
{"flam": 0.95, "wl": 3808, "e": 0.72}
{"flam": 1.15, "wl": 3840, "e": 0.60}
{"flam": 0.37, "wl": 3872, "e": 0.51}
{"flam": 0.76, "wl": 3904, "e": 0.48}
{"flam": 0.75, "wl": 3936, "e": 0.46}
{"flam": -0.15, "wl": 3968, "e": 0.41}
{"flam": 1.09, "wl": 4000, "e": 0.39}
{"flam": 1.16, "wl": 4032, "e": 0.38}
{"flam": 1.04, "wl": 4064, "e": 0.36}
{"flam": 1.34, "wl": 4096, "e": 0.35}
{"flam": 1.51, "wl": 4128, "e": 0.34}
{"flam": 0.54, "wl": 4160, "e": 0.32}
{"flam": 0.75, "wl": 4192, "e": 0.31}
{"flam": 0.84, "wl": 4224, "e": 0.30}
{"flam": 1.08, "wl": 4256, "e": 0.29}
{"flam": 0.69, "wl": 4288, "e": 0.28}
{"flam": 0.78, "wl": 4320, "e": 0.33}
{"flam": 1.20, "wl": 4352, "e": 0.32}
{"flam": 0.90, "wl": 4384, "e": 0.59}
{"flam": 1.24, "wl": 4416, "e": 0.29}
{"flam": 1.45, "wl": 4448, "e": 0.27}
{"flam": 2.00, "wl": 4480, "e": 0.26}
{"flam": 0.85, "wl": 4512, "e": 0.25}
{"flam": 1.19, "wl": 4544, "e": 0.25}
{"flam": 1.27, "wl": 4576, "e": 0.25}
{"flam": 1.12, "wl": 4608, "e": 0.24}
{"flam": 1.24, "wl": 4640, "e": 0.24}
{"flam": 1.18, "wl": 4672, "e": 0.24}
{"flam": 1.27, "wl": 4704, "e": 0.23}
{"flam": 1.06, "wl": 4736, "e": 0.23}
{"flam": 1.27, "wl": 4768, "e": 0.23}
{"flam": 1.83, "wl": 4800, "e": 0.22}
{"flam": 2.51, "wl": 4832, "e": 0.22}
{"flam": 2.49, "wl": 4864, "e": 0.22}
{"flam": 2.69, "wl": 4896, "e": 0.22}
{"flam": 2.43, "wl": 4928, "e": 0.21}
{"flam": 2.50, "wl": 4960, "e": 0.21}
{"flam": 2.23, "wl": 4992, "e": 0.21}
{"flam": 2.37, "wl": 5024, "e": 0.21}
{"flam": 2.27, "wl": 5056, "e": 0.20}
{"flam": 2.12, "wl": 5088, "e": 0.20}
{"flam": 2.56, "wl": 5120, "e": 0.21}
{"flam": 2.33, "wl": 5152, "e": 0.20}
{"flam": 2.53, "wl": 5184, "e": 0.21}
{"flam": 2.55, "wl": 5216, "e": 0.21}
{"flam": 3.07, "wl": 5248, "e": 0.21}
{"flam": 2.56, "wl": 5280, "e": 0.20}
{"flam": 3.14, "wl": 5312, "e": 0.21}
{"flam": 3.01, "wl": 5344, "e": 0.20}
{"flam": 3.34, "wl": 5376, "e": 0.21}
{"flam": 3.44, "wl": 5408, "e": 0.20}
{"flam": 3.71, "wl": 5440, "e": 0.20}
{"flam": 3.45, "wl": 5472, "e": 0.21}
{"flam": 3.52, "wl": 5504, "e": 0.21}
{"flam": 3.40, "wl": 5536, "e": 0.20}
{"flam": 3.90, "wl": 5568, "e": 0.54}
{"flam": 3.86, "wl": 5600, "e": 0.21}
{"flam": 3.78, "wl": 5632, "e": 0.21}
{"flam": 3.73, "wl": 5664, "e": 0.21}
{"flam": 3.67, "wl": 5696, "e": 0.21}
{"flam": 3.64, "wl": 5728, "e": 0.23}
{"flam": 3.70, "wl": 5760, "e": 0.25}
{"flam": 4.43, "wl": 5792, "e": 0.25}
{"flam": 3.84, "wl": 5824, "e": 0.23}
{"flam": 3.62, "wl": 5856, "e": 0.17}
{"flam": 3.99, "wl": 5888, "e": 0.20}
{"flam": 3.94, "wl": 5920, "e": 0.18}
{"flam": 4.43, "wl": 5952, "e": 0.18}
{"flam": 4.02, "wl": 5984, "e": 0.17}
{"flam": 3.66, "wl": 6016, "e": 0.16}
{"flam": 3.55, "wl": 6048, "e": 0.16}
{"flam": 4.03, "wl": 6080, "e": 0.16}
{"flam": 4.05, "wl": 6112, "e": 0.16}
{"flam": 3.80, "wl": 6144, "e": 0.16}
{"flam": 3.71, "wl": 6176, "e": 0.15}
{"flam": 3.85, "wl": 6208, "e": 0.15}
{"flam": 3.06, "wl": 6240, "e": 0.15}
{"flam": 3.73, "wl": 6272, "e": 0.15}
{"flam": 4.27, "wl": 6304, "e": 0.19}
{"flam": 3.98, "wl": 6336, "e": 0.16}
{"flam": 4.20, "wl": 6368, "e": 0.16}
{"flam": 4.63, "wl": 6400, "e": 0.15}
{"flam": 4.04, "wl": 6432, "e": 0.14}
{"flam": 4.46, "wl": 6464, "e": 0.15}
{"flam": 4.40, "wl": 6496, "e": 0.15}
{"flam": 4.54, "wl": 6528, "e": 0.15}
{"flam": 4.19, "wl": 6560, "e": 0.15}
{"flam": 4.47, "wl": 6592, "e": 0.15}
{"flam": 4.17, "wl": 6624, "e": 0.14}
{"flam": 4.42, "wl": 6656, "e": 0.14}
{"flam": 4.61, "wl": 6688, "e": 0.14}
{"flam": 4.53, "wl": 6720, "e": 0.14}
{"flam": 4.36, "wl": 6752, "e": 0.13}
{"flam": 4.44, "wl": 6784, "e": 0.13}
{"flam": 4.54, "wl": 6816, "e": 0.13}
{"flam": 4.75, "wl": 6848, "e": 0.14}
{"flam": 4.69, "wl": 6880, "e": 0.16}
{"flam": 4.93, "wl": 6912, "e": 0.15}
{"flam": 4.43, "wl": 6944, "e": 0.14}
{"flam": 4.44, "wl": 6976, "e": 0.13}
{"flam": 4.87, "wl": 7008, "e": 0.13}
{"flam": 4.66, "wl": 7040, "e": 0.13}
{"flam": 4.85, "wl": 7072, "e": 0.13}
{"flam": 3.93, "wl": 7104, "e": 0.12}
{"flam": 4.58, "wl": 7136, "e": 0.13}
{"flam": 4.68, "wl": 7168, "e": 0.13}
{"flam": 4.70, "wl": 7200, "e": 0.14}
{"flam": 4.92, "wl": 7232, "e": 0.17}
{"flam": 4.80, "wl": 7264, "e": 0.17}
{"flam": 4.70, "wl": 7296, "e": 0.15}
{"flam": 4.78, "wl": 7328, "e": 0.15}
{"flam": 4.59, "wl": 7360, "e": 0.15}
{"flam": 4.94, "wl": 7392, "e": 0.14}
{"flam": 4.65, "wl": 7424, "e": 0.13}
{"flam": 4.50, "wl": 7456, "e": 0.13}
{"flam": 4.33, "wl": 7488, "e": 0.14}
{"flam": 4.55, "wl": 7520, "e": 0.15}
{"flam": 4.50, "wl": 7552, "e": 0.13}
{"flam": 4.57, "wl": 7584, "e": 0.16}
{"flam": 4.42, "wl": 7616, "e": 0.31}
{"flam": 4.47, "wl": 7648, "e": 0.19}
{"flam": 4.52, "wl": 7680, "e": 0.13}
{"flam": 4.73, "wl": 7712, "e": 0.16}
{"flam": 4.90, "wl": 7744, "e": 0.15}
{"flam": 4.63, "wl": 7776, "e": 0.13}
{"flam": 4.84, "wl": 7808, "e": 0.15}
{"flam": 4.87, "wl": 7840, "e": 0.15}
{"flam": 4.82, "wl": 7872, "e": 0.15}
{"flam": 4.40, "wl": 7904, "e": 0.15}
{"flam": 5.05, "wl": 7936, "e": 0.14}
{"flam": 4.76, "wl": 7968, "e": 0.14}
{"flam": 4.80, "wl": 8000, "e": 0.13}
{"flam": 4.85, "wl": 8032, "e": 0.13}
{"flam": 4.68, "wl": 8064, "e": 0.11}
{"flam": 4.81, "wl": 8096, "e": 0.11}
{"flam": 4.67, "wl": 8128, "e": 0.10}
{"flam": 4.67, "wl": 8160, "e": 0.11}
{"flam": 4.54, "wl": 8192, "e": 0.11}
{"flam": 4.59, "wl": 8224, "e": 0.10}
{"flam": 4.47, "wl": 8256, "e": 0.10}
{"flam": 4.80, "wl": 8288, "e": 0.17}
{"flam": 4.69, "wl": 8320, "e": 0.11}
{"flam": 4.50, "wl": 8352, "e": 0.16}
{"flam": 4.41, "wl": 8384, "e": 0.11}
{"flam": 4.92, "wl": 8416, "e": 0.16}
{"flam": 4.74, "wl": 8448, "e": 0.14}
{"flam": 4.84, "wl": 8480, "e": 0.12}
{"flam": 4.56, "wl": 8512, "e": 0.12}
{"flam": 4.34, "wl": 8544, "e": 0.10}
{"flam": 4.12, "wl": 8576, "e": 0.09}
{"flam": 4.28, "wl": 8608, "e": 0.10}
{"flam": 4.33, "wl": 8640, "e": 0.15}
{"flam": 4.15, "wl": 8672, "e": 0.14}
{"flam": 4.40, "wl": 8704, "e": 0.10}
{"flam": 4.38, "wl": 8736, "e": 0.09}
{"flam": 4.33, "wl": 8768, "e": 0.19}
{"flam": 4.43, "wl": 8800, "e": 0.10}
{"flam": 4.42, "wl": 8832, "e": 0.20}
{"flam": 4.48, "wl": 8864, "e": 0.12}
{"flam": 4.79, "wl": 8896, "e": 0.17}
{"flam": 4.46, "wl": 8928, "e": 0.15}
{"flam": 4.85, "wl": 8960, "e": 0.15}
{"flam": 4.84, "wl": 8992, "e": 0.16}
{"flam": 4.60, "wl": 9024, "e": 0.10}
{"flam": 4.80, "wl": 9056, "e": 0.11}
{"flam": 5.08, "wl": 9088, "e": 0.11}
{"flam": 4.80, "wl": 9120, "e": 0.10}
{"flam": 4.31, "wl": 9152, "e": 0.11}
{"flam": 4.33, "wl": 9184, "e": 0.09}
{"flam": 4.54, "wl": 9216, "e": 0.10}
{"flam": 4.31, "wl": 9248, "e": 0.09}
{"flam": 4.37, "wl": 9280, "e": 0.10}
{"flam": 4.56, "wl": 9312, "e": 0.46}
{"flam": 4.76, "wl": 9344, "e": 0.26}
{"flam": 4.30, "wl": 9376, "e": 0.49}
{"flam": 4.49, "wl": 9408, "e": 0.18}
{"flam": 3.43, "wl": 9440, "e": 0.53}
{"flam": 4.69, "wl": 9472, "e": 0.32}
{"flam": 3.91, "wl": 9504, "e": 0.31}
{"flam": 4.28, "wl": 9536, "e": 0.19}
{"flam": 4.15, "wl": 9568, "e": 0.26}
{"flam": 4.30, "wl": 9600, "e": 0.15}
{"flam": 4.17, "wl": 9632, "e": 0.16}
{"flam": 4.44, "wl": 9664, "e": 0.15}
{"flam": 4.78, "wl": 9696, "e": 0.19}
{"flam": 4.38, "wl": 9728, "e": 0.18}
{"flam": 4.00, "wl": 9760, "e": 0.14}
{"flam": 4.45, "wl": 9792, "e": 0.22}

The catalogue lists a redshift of 0.20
